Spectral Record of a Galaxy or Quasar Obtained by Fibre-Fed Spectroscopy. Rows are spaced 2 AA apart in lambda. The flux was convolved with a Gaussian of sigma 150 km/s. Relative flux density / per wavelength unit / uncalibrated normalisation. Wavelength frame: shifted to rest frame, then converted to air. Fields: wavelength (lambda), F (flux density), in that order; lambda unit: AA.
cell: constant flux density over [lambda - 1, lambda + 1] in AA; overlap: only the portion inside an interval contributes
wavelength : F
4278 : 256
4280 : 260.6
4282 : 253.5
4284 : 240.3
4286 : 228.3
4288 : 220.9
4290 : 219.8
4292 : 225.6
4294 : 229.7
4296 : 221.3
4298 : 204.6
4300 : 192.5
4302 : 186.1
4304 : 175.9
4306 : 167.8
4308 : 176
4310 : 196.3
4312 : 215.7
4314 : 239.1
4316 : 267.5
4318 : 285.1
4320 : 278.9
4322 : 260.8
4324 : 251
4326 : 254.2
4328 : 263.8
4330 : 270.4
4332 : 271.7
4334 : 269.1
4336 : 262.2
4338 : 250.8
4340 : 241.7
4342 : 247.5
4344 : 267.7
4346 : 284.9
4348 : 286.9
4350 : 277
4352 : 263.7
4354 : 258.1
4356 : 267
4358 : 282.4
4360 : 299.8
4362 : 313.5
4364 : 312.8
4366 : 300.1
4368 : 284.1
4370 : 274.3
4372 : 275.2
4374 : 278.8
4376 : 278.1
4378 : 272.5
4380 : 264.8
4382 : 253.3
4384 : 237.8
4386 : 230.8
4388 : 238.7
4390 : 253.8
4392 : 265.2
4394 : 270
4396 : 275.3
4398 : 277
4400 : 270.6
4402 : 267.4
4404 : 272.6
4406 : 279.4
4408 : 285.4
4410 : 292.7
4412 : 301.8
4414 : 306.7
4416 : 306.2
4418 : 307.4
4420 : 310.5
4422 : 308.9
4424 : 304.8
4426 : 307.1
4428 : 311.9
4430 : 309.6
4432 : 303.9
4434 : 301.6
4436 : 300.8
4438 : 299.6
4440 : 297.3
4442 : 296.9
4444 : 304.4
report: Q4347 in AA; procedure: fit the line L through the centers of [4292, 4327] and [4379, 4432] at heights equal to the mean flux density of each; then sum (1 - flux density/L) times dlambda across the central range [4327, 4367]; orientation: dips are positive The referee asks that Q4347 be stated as -4.56 AA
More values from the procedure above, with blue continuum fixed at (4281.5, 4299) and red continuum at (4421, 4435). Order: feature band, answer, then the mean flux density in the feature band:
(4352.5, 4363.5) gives -0.8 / 285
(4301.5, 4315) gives 2.4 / 194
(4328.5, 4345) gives -0.4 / 260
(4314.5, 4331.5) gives -1.4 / 266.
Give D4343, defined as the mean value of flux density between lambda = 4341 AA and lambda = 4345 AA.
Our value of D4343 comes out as 258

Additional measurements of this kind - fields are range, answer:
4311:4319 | 252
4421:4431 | 308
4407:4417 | 299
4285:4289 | 225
